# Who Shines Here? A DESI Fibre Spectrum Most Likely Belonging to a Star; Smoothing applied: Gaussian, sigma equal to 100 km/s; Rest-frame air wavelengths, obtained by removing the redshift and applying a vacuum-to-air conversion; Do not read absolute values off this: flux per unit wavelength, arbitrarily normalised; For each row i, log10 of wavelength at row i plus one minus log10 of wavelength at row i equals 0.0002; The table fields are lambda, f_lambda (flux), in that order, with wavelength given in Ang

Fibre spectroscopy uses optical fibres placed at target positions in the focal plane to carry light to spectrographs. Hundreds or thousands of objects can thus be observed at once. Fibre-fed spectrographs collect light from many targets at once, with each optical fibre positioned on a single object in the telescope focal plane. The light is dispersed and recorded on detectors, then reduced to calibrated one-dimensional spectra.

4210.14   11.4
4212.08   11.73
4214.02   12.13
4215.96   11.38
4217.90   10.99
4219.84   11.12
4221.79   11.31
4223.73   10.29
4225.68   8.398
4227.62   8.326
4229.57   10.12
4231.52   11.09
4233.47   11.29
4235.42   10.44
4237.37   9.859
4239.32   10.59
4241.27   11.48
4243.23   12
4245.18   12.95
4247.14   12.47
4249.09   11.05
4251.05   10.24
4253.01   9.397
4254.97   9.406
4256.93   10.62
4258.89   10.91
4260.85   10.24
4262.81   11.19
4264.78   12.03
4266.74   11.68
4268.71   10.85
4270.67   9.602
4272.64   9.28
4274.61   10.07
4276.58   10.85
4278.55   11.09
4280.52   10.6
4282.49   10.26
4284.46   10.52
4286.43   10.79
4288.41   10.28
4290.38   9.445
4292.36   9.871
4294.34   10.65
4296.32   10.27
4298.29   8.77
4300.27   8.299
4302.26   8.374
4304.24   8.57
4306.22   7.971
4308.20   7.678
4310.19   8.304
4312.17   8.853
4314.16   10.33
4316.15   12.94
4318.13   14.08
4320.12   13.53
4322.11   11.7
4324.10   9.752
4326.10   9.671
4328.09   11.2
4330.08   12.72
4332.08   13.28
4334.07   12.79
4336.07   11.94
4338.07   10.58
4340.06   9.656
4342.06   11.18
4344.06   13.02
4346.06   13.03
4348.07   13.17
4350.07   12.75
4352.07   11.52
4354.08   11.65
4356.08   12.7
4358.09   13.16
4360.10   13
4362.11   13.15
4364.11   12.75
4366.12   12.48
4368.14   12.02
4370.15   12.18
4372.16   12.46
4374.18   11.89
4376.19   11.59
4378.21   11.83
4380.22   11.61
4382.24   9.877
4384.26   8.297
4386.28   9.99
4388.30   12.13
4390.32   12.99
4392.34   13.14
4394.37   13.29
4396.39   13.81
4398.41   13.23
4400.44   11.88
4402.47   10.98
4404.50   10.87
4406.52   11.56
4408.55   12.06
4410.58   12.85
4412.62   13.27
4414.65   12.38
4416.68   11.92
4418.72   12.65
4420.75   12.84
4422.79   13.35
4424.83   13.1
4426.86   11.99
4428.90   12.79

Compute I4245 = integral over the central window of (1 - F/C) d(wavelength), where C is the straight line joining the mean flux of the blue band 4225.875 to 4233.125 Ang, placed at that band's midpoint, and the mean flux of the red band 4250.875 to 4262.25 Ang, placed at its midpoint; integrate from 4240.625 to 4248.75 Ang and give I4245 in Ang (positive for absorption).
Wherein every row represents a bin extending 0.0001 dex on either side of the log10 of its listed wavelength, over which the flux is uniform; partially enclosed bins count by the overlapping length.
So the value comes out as -1.7 Ang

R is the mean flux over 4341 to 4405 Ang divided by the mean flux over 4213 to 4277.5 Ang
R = 1.1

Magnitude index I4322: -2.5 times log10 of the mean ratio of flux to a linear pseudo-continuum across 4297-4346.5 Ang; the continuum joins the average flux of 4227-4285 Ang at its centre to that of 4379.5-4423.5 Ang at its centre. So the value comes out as 0.06 mag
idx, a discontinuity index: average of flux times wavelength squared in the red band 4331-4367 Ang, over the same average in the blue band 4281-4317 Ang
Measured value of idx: 1.3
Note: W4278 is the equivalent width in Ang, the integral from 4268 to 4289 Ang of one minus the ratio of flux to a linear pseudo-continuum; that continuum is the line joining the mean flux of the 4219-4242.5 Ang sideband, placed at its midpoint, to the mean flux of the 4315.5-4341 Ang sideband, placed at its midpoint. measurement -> 1.34 Ang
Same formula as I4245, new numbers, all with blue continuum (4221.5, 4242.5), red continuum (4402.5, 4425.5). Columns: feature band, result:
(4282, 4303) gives 2.27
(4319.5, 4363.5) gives -1.94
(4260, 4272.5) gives -0.18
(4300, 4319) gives 2.75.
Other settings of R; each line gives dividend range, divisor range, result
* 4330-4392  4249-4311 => 1.20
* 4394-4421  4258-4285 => 1.16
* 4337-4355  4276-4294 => 1.14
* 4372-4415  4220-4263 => 1.12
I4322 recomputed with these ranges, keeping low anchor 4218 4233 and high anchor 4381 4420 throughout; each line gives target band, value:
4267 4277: 0.05 mag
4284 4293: 0.07 mag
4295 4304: 0.22 mag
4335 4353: -0.05 mag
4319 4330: -0.01 mag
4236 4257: -0.05 mag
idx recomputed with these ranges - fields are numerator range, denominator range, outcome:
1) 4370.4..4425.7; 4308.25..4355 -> 1.08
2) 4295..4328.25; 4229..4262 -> 0.95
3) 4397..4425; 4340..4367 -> 1.02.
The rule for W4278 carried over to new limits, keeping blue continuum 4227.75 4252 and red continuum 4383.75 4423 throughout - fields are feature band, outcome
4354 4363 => -0.7 Ang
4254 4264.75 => 0.5 Ang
